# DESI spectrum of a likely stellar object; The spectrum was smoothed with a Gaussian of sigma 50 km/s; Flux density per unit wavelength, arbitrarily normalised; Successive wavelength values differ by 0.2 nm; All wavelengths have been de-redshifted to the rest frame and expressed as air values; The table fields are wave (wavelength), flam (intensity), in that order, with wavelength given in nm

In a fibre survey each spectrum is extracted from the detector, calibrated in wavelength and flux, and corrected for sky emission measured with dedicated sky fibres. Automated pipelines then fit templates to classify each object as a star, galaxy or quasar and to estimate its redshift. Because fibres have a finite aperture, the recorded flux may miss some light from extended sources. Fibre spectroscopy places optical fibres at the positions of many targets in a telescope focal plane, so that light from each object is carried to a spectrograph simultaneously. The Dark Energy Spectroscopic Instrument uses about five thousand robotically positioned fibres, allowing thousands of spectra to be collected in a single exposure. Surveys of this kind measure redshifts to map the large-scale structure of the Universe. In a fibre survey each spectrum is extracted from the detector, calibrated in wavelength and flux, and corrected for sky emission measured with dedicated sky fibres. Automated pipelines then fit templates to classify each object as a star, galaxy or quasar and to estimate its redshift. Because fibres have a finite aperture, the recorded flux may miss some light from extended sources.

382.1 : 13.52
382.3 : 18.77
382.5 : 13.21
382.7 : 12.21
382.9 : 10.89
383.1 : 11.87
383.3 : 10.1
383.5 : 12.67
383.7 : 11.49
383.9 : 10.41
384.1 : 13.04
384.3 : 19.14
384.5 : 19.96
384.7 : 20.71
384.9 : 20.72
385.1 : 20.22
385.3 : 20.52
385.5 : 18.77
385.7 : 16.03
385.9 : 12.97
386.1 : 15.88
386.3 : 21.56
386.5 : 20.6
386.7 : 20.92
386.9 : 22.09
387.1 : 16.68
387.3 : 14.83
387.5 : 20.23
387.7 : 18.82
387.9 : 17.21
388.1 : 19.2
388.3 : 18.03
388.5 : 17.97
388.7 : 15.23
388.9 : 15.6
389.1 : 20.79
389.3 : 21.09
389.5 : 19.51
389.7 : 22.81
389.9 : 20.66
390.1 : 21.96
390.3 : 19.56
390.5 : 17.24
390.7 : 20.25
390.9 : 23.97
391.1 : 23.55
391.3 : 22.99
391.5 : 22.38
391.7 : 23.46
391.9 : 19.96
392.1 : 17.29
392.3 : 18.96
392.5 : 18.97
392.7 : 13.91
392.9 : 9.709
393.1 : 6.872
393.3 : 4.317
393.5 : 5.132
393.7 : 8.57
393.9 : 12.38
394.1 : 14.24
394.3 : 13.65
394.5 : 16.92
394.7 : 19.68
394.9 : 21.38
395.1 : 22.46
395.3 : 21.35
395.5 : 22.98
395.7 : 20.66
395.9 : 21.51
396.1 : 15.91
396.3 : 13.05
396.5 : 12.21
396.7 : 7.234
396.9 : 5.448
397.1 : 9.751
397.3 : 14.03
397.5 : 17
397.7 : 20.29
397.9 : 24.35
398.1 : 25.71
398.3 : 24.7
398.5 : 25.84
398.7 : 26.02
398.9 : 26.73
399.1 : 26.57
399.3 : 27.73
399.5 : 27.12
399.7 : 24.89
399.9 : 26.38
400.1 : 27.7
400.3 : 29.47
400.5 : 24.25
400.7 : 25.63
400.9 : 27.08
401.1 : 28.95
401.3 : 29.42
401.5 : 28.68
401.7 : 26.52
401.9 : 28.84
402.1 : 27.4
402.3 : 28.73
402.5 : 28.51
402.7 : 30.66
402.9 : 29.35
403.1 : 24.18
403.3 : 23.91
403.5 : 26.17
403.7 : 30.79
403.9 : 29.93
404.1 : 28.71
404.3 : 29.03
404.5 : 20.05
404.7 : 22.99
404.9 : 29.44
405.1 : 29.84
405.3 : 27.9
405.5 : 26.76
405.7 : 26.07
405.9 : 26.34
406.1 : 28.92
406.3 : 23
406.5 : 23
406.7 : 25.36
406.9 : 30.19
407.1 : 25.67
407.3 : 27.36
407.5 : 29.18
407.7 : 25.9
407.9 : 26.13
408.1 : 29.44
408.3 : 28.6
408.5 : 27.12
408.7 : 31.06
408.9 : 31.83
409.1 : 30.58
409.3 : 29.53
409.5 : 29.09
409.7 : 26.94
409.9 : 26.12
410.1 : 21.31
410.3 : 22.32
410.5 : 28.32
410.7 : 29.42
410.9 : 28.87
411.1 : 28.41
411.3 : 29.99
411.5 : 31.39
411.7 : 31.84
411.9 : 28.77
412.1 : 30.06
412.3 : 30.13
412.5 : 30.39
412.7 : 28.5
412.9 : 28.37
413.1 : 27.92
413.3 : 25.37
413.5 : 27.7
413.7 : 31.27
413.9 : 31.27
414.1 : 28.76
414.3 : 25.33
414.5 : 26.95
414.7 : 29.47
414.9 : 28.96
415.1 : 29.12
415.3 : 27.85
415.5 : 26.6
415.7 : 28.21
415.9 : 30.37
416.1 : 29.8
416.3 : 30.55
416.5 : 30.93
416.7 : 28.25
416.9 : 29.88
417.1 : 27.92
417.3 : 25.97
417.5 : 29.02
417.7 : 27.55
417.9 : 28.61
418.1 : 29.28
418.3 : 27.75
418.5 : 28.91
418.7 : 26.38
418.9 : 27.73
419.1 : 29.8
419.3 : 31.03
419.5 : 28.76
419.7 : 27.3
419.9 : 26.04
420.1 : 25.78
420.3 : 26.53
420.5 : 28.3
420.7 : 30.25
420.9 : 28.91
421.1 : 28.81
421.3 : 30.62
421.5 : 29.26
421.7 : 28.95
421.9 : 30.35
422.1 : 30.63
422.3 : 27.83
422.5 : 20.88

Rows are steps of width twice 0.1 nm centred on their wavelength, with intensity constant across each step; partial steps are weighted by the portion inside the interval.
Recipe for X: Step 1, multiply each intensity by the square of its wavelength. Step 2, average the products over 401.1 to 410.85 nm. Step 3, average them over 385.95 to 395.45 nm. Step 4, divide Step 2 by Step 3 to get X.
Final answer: 1.66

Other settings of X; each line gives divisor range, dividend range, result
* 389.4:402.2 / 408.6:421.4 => 1.55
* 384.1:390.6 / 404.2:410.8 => 1.59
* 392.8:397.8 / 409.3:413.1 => 2.15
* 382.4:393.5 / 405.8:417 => 1.83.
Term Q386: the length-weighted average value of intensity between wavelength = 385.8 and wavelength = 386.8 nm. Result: 18.4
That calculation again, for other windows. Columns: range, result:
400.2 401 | 26.6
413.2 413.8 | 28.1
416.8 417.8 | 28.1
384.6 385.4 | 20.5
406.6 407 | 27.8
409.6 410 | 26.5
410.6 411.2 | 28.9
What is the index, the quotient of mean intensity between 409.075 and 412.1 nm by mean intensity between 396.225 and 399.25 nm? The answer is 1.50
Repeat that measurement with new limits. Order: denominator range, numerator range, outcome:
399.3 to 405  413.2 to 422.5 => 1.04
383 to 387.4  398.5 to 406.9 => 1.60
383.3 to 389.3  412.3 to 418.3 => 1.63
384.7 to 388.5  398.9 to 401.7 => 1.46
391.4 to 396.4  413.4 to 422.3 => 1.77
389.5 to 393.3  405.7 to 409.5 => 1.48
